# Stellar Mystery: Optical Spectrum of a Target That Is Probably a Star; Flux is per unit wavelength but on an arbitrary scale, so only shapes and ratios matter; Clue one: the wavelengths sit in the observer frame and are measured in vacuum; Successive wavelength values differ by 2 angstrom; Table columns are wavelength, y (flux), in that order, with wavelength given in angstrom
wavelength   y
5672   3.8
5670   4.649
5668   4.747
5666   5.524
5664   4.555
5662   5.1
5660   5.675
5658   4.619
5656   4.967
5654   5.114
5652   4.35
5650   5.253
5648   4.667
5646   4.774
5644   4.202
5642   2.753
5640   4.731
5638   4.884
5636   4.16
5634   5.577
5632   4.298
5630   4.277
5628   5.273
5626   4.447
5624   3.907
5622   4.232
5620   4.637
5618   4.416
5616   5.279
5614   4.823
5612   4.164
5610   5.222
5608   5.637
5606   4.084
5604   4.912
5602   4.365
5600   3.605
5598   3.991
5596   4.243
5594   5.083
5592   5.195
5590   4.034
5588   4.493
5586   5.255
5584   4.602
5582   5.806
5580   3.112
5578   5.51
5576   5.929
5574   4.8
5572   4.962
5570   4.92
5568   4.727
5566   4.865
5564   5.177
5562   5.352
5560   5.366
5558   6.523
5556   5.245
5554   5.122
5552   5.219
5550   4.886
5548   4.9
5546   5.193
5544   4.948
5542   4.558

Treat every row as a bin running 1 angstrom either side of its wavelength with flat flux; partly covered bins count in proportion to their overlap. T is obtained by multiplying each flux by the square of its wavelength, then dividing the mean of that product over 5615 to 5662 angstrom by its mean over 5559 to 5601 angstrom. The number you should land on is 1.0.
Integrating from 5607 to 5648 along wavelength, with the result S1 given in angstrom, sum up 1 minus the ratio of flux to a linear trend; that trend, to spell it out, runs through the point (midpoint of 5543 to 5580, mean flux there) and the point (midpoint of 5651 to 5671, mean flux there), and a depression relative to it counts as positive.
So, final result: 3.4 angstrom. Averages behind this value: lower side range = 5.15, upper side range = 4.93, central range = 4.59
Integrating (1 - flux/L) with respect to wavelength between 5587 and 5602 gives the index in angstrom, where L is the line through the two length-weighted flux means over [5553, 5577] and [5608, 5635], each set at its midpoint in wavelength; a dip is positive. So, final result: 1.8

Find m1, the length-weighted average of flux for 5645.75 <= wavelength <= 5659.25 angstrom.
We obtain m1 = 4.84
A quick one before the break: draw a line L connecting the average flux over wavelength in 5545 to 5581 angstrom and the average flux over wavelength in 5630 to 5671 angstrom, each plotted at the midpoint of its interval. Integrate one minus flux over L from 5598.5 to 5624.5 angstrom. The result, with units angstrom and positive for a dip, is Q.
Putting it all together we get 1.74 angstrom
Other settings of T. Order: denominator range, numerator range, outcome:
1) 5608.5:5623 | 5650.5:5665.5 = 1.06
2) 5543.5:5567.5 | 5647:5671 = 0.98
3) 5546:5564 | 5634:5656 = 0.89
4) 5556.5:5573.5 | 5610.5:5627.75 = 0.89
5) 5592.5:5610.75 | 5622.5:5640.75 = 1.02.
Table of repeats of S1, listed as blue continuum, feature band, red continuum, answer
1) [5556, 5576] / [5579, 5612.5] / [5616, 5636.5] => 2.2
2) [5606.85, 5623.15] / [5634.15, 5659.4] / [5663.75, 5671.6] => 1.1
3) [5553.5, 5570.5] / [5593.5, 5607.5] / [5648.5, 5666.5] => 2.2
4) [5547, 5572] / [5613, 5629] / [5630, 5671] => 0.8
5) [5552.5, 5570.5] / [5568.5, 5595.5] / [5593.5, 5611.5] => 0.1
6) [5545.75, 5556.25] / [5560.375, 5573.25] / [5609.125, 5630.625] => -0.1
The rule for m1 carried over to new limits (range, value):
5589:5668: 4.64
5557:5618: 4.86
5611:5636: 4.59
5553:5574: 5.21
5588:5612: 4.56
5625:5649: 4.5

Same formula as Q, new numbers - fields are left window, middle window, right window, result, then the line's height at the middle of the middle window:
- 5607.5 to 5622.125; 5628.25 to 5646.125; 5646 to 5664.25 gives 1.6 angstrom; 4.87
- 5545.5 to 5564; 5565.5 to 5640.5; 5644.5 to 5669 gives 6.4 angstrom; 5.13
